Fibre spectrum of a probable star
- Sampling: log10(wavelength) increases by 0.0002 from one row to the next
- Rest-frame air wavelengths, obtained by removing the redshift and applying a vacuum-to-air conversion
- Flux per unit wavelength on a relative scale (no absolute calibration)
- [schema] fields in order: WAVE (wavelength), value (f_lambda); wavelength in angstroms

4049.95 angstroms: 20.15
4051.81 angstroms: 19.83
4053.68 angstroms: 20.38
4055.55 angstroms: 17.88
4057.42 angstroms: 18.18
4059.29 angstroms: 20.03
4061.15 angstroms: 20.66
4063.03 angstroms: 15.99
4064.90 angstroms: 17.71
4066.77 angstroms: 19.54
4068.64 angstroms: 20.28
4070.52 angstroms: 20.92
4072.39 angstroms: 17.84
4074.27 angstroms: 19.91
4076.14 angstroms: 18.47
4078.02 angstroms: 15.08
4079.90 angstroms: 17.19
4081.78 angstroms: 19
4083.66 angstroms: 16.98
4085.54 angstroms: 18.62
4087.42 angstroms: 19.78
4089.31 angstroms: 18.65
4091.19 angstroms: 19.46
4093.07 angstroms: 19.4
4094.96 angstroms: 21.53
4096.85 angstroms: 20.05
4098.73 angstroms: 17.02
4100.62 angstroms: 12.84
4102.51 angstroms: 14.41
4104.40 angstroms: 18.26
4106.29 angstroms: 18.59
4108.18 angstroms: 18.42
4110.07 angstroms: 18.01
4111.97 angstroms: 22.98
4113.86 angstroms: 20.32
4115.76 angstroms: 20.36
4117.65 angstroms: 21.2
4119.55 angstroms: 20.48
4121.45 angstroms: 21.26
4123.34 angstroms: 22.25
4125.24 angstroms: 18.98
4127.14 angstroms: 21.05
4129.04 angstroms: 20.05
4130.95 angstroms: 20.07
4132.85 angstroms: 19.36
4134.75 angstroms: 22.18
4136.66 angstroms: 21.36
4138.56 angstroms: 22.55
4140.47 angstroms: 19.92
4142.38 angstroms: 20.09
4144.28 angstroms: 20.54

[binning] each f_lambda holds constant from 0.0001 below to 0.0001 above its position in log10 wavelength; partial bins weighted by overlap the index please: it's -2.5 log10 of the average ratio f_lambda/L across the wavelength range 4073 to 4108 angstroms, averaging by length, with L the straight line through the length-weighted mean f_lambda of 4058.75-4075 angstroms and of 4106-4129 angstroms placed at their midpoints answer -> 0.10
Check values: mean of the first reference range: 19.2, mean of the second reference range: 20.4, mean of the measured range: 18.1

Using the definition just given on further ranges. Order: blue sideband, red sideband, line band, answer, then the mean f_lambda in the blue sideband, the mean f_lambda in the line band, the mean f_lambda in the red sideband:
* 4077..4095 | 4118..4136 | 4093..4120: 0.038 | 18.4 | 18.9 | 20.7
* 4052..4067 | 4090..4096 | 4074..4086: 0.106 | 18.8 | 17.8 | 20.1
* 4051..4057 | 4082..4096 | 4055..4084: 0.040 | 19.2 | 18.5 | 19.2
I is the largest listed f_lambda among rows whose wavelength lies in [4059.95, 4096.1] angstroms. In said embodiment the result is 21.53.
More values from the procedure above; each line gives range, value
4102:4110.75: 18.59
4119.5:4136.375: 22.25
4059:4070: 20.66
